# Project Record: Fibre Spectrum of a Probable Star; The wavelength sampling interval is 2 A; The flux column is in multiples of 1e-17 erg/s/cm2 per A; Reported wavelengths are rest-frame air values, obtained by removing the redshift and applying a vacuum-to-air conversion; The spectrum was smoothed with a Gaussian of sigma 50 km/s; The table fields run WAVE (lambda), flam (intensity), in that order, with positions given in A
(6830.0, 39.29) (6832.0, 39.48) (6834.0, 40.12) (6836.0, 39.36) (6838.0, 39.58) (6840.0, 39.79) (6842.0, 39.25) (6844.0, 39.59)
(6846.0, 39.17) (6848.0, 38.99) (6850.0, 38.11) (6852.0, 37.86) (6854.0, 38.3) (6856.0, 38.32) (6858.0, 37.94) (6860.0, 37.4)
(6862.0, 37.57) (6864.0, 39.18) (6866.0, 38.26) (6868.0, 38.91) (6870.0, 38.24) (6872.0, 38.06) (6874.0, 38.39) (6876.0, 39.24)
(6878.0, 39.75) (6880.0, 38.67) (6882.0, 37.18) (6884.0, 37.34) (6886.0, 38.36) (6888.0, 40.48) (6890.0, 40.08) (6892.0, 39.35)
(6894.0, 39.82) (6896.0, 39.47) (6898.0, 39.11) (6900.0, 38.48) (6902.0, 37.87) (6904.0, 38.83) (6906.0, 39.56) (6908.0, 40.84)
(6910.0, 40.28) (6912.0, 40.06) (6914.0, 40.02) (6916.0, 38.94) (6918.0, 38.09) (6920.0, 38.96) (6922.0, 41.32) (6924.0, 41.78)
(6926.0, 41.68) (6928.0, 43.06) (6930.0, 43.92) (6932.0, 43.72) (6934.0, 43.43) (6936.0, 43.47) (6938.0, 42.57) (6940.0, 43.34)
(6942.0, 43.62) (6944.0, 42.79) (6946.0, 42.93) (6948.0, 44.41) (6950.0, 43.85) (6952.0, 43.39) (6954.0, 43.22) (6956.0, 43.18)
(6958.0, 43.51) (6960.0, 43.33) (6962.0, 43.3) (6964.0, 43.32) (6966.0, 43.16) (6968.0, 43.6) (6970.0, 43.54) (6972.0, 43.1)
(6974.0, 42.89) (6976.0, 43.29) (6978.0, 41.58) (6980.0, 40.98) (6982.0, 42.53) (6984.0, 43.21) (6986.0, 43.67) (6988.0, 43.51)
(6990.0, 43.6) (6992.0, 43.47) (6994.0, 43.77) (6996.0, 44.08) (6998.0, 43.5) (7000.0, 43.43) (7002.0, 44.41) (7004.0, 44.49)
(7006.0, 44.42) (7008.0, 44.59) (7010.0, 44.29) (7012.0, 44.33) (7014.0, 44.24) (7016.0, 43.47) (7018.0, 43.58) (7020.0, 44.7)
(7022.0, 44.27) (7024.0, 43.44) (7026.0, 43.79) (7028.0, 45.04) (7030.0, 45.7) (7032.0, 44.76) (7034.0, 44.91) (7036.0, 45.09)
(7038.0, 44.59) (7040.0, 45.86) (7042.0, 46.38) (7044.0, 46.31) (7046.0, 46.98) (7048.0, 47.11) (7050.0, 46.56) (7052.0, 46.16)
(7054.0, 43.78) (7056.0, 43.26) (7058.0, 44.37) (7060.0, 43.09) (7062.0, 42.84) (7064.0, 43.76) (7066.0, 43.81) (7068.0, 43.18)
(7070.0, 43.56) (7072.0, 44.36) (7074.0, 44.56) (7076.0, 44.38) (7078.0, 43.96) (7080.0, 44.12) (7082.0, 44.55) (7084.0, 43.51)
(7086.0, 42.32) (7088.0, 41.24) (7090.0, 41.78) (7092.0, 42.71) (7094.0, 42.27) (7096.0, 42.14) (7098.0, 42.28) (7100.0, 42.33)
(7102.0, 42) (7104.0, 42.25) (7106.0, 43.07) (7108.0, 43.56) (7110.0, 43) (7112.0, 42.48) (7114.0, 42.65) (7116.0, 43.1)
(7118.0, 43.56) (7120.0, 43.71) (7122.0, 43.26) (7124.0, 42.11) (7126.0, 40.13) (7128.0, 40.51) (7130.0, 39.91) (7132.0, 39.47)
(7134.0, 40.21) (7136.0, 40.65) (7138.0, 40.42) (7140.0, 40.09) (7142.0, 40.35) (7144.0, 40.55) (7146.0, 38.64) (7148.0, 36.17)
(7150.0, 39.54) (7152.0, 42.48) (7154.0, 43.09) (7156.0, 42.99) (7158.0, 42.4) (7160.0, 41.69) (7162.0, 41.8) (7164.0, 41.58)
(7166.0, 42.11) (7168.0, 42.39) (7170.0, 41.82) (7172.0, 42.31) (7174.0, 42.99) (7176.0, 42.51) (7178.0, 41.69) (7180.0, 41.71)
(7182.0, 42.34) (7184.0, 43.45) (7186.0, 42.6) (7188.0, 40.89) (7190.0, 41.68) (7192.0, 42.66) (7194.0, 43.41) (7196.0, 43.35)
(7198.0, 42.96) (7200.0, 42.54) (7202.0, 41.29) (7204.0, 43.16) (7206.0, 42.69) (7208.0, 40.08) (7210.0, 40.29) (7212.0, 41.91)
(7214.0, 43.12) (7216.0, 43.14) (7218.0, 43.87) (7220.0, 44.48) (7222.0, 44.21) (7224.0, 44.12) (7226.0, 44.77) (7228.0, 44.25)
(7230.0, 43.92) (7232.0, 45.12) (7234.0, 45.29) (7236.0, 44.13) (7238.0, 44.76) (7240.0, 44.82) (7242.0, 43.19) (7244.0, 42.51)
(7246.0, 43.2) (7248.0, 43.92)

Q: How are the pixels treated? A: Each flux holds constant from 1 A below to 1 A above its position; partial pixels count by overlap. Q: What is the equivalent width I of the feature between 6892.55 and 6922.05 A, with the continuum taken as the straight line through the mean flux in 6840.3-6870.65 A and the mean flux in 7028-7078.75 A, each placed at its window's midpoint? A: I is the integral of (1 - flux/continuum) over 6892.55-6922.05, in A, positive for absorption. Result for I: 0.56 A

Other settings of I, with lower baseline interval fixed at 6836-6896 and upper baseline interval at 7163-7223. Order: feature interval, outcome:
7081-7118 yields -1.1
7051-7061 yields -0.8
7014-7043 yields -2.9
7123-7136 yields 0.4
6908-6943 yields -2.0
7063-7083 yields -1.4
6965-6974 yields -0.8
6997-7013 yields -1.5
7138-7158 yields 0.7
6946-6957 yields -1.1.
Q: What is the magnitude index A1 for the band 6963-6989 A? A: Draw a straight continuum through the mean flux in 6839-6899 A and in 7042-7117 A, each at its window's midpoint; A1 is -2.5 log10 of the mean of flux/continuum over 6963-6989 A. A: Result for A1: -0.04 mag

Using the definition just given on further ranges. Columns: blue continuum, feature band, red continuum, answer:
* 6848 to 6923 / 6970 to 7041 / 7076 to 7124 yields -0.07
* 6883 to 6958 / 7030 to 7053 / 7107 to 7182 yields -0.11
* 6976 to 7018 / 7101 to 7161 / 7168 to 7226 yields 0.04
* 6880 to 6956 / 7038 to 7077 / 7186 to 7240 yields -0.07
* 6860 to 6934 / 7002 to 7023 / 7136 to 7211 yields -0.10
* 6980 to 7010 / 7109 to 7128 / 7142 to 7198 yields 0.00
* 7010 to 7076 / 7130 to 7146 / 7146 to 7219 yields 0.07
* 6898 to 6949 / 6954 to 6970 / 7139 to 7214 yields -0.05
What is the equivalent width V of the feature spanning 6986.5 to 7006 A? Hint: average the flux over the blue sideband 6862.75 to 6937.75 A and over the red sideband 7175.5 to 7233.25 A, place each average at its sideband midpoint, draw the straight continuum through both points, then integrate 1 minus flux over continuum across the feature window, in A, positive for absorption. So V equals -1.45 A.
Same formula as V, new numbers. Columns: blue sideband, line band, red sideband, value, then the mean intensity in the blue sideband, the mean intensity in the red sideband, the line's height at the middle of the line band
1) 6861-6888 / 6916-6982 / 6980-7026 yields -1.81 A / 38.5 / 43.8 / 41.6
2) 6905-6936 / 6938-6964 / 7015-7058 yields -0.76 A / 41.1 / 45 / 42.1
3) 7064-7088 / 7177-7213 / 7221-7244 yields 1.66 A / 43.7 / 44.3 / 44.2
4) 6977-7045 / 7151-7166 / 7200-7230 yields 0.35 A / 44.1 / 43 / 43.3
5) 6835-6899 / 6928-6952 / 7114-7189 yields -2.40 A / 38.8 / 41.5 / 39.5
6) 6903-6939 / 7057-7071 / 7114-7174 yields -0.76 A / 41.1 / 41.3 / 41.3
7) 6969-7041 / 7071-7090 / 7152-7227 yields -0.10 A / 43.9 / 42.5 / 43.3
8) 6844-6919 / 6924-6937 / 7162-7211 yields -1.23 A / 38.8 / 42.2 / 39.4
